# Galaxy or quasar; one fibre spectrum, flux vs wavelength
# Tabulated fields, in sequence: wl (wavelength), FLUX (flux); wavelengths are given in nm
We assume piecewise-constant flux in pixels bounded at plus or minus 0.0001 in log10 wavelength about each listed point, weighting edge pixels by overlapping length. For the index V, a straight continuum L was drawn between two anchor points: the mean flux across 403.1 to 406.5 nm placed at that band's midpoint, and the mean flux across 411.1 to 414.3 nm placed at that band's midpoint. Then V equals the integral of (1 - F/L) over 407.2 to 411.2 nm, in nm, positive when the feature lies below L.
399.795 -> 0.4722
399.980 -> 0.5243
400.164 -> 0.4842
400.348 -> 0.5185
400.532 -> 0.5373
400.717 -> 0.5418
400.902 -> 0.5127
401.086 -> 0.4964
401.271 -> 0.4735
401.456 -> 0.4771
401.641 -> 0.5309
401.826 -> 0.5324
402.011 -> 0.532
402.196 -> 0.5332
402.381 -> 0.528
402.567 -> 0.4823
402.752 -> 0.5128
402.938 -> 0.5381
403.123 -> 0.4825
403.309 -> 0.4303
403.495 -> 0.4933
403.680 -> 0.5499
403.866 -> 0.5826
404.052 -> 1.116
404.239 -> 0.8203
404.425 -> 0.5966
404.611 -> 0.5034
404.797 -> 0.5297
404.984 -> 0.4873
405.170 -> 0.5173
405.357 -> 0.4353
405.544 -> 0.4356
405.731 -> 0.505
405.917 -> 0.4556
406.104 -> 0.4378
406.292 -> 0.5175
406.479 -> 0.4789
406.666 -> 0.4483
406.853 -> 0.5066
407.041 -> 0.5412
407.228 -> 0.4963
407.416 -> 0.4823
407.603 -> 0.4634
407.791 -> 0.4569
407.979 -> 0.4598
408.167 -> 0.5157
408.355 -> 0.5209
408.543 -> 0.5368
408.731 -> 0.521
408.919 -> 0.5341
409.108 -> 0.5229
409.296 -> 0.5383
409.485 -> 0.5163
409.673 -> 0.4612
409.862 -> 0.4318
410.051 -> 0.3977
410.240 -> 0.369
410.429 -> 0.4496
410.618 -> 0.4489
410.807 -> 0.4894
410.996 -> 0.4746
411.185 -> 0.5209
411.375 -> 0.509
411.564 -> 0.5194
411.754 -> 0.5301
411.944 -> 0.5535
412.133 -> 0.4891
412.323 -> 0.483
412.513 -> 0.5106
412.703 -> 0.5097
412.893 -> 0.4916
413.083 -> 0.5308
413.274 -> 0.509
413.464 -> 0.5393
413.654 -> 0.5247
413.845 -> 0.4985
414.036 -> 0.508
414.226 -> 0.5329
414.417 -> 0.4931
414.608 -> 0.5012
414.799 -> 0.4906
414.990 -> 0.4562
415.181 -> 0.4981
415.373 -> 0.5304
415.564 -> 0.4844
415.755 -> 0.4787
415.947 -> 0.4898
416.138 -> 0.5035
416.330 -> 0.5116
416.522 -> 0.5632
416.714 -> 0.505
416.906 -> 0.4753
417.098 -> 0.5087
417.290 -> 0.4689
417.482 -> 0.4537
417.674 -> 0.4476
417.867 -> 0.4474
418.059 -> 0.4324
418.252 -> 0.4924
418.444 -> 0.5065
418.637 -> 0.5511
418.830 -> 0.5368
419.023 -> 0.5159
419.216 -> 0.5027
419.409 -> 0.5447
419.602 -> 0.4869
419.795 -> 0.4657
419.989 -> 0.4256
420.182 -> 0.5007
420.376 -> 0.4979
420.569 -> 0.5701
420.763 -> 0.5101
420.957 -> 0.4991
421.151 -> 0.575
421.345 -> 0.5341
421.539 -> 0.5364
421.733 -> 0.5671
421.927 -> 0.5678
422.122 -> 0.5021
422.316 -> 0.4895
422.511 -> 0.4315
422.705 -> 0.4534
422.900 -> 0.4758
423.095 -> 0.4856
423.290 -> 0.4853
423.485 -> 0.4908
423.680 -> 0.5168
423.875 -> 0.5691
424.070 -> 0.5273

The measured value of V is 0.37 nm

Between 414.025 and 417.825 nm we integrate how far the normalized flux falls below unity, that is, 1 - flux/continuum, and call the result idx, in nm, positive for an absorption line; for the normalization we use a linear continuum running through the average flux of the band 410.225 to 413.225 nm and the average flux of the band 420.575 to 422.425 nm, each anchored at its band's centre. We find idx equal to 0.13 nm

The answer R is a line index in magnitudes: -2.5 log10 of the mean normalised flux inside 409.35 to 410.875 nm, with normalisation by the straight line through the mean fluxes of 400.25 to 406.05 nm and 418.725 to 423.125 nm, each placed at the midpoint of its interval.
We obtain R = 0.18 mag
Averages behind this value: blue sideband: 0.538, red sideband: 0.508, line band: 0.447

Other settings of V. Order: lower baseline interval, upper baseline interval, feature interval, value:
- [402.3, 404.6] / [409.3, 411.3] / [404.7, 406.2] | 0.21 nm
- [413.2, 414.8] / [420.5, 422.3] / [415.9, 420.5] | 0.29 nm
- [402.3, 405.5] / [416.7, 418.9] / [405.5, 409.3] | 0.34 nm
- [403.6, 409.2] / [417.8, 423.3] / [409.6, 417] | 0.34 nm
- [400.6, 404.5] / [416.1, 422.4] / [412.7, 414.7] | 0.04 nm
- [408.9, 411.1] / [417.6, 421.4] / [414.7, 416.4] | -0.02 nm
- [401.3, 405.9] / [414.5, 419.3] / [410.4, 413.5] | 0.06 nm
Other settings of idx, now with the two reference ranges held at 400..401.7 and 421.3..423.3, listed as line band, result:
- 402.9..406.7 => -0.26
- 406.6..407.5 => 0.02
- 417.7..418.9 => 0.03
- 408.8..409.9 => 0.00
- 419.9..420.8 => 0.00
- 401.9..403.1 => -0.03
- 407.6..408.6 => 0.03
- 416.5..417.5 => 0.02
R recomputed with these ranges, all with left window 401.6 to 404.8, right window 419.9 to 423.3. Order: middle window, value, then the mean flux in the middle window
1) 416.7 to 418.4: 0.11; 0.47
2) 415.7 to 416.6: 0.04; 0.509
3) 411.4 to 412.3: 0.05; 0.519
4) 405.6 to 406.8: 0.19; 0.474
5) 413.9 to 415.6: 0.07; 0.5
